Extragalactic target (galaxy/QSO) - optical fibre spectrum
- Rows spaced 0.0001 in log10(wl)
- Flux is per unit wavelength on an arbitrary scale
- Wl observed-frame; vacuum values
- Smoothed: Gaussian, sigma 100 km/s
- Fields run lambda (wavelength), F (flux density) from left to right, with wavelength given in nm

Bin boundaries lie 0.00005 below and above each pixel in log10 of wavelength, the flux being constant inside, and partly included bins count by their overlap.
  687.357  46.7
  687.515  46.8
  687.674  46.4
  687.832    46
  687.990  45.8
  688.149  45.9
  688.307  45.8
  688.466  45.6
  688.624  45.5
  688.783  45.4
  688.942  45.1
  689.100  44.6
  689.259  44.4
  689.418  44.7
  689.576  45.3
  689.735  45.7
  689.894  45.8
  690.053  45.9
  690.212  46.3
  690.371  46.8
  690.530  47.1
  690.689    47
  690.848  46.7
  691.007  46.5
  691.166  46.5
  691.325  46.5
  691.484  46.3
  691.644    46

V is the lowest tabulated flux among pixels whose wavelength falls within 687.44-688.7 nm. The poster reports 45.5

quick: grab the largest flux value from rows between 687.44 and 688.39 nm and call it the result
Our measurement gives 46.8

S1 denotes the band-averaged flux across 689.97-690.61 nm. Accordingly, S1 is 46.5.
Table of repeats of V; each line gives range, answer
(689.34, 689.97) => 44.7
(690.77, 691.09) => 46.5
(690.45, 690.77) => 47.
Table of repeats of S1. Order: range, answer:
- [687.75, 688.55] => 45.9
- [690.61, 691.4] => 46.7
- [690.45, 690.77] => 47.1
